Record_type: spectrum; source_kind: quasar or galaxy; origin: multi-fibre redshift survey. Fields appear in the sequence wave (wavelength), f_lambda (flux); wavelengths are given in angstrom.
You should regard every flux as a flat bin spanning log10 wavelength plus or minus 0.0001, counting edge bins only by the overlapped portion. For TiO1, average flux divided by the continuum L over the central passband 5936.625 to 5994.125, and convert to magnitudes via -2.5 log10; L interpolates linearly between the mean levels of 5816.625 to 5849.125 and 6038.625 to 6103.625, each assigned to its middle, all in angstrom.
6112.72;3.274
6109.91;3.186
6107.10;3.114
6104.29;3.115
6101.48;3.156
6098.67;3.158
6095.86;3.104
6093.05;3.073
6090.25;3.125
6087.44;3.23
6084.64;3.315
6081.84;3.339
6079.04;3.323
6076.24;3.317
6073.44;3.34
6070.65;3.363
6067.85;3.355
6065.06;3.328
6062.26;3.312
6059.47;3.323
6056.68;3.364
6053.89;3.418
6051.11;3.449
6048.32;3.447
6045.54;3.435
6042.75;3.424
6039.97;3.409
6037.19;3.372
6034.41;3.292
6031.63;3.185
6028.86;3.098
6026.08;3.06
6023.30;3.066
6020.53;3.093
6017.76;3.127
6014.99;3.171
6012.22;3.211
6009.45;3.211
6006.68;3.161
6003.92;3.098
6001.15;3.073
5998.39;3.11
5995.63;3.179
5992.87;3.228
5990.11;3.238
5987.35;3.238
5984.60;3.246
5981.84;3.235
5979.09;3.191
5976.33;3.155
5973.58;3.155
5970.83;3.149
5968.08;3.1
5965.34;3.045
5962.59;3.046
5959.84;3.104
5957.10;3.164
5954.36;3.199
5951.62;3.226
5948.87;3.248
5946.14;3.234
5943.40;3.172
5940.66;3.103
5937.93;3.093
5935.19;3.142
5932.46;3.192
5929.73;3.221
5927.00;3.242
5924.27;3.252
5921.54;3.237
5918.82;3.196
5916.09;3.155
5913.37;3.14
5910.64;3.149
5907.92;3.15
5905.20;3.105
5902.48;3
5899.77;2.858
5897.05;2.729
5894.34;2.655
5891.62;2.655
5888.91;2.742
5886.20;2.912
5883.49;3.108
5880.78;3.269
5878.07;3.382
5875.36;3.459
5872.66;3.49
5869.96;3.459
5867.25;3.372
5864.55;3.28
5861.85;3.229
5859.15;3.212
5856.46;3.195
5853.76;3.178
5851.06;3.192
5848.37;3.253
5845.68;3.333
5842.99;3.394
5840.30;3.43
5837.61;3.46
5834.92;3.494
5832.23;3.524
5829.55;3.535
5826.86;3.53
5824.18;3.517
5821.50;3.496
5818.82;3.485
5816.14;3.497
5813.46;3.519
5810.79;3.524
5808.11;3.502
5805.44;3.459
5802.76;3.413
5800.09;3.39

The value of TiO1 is 0.068 mag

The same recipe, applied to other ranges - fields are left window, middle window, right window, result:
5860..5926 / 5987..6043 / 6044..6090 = 0.03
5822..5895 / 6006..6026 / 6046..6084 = 0.07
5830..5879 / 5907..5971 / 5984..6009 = 0.03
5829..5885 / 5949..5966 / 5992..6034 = 0.02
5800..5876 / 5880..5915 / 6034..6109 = 0.15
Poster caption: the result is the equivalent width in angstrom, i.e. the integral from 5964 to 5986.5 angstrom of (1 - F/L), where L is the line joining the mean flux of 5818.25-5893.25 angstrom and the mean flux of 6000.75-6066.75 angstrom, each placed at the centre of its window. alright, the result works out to 0.76 angstrom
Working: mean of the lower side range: 3.3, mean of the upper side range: 3.26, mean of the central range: 3.16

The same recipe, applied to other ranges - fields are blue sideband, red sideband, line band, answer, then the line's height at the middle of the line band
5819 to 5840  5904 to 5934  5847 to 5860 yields 0.8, 3.42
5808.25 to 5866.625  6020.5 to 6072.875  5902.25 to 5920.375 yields 1.2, 3.37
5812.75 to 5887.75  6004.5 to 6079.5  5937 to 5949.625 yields 0.6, 3.32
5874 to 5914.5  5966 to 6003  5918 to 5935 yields -0.8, 3.07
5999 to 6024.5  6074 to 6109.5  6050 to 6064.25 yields -0.9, 3.17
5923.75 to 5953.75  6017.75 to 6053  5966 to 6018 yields 1.0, 3.24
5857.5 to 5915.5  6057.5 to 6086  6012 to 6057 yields 0.2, 3.29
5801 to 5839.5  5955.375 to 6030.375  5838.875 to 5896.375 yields 3.5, 3.4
